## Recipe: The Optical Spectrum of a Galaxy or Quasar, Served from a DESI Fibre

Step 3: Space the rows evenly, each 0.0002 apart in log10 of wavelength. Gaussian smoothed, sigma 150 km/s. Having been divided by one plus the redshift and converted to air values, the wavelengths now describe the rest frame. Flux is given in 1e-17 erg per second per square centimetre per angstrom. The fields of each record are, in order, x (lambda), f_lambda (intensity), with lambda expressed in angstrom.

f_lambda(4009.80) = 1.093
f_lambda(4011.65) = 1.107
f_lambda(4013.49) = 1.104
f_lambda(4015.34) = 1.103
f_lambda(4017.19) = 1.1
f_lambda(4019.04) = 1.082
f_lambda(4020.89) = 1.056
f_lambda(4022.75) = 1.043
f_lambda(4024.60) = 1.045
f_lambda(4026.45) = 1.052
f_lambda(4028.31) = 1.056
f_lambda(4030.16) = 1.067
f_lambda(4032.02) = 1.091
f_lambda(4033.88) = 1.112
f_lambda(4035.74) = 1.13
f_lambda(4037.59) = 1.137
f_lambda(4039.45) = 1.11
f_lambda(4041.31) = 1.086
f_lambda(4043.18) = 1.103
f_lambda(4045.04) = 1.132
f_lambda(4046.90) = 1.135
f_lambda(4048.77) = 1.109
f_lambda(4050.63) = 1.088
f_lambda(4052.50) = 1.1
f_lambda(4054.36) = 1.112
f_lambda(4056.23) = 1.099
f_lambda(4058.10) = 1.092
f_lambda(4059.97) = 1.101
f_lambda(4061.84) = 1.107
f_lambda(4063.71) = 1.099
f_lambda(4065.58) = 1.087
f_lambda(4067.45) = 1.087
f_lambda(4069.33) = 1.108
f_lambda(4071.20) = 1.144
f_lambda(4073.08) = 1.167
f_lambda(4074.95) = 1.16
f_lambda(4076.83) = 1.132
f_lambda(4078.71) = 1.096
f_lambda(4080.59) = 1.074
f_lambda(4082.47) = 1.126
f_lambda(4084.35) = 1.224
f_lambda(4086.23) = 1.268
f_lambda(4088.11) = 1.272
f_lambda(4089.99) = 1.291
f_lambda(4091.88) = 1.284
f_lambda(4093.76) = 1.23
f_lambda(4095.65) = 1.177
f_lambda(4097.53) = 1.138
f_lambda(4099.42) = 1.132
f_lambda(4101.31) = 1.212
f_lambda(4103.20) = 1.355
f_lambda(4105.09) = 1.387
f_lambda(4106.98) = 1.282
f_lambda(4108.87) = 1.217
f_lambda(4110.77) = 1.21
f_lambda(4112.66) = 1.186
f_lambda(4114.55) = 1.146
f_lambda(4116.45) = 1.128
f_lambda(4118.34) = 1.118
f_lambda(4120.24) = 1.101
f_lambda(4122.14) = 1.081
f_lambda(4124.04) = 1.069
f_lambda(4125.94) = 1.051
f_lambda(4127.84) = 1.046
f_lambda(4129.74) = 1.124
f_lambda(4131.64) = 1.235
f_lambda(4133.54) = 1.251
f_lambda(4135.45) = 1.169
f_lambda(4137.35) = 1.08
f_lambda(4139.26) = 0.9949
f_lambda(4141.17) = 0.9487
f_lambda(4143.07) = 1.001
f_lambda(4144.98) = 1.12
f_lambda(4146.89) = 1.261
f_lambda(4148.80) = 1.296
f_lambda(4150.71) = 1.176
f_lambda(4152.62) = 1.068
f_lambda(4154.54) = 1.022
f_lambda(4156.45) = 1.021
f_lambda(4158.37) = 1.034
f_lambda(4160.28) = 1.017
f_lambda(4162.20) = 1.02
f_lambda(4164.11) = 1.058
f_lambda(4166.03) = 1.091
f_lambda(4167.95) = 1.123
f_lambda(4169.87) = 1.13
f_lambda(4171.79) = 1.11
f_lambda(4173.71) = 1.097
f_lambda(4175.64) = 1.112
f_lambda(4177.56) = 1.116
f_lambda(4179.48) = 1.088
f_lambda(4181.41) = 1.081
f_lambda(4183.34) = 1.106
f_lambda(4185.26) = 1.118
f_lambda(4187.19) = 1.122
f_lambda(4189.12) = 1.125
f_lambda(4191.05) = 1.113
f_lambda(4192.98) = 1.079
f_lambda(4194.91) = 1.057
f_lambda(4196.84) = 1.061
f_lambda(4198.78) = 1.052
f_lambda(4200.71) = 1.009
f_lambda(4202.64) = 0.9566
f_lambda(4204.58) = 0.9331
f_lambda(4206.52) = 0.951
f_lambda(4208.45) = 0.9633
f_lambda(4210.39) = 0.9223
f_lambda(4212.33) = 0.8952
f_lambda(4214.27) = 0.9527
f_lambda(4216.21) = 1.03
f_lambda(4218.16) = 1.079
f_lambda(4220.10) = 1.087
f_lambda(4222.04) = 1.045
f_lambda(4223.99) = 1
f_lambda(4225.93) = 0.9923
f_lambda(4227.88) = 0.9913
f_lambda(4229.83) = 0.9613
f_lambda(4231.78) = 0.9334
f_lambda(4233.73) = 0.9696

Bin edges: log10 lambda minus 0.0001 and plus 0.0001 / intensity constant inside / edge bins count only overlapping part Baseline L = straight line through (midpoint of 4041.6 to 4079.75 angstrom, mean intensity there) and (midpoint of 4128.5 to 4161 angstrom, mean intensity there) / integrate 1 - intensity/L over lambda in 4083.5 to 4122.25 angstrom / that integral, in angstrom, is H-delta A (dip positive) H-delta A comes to -3.6 angstrom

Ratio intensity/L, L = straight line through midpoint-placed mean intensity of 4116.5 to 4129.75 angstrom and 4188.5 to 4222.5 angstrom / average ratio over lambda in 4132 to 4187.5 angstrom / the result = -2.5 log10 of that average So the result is -0.05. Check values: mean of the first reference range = 1.08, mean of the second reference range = 1.02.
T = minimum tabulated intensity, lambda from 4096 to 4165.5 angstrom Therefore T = 0.9487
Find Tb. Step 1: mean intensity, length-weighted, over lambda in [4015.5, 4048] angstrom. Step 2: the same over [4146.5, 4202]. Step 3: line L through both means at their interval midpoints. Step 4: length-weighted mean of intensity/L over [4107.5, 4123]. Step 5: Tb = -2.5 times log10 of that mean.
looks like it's -0.058 mag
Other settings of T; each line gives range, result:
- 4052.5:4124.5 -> 1.069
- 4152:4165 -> 1.017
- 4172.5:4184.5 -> 1.081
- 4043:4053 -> 1.088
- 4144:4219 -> 0.8952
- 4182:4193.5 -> 1.079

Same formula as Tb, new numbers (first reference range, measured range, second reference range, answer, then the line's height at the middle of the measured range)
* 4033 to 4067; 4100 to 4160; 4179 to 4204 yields -0.051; 1.09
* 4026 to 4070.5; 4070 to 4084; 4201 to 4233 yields -0.051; 1.08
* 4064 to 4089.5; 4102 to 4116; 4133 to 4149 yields -0.107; 1.13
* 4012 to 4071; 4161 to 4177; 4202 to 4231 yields -0.081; 1.01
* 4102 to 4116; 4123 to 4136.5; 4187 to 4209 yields 0.059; 1.2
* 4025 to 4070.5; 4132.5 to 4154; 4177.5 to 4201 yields -0.030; 1.09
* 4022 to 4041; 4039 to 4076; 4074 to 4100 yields 0.021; 1.13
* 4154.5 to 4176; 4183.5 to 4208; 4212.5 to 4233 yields -0.014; 1.03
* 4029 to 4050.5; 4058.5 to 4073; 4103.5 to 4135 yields 0.020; 1.13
